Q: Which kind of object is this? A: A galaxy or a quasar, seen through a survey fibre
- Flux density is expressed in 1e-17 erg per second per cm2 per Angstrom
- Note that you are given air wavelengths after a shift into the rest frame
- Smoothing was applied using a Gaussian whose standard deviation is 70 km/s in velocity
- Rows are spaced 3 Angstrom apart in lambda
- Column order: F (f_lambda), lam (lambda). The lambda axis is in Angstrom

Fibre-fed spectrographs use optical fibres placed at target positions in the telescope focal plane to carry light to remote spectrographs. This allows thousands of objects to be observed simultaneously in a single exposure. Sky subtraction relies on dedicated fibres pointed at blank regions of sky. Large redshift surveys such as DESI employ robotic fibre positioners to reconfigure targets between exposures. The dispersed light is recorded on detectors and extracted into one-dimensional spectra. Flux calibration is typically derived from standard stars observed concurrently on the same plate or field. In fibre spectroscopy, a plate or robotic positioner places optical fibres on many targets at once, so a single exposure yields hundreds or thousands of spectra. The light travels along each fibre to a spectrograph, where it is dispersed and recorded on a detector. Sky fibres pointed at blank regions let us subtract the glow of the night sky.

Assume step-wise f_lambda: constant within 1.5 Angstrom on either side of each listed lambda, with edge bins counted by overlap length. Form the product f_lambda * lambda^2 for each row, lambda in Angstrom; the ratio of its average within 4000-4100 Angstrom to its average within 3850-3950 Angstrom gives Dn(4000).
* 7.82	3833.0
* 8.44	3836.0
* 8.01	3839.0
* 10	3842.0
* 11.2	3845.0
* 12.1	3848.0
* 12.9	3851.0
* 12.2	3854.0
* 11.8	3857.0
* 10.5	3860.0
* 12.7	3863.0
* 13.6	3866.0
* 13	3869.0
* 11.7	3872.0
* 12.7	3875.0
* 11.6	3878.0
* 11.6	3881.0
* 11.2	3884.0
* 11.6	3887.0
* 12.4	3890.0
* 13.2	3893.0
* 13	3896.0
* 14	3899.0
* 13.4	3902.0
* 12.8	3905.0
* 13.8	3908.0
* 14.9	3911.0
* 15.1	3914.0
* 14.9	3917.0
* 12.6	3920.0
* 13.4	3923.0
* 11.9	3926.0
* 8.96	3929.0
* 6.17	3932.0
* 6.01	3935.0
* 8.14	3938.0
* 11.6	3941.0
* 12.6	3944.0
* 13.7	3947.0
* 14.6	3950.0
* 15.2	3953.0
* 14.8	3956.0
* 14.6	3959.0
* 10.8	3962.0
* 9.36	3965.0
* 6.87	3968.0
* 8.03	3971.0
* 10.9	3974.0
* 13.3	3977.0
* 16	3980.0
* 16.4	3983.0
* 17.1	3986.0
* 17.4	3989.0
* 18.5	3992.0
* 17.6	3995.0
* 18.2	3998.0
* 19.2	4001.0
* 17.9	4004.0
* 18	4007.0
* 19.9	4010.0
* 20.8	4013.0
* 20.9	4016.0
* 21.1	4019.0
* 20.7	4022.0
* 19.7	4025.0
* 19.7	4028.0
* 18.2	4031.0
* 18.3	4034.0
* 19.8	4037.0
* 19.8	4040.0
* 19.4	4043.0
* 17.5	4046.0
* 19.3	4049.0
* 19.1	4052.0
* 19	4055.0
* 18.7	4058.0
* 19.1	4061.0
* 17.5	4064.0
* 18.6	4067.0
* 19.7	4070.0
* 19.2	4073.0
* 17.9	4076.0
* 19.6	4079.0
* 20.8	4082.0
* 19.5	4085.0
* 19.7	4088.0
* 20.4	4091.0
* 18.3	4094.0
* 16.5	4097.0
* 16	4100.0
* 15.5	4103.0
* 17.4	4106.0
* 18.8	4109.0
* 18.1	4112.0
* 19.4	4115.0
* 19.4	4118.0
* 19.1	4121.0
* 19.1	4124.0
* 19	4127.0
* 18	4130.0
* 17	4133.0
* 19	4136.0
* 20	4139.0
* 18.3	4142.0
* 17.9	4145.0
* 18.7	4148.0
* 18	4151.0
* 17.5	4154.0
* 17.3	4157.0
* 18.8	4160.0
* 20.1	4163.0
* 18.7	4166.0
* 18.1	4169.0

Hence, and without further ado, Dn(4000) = 1.7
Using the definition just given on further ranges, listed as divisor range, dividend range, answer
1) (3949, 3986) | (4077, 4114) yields 1.54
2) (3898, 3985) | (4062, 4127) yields 1.64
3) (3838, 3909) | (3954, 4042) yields 1.47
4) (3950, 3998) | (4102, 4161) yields 1.42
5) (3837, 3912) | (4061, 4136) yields 1.70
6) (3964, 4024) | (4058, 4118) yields 1.18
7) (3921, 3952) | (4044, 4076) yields 1.84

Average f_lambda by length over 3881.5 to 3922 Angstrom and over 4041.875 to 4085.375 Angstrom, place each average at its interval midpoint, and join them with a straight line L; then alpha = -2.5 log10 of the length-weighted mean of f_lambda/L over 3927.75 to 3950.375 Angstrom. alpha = 0.41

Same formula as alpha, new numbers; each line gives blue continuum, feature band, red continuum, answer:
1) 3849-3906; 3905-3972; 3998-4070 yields 0.26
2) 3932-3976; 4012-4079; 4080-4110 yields -0.22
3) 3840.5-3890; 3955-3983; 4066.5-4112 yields 0.26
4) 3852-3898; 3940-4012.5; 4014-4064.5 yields 0.13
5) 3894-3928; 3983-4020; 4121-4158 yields -0.21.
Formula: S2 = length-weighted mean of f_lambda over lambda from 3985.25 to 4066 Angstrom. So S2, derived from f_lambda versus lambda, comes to 19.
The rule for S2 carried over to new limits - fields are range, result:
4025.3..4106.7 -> 18.7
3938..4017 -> 15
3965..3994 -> 13.7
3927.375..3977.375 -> 10.9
